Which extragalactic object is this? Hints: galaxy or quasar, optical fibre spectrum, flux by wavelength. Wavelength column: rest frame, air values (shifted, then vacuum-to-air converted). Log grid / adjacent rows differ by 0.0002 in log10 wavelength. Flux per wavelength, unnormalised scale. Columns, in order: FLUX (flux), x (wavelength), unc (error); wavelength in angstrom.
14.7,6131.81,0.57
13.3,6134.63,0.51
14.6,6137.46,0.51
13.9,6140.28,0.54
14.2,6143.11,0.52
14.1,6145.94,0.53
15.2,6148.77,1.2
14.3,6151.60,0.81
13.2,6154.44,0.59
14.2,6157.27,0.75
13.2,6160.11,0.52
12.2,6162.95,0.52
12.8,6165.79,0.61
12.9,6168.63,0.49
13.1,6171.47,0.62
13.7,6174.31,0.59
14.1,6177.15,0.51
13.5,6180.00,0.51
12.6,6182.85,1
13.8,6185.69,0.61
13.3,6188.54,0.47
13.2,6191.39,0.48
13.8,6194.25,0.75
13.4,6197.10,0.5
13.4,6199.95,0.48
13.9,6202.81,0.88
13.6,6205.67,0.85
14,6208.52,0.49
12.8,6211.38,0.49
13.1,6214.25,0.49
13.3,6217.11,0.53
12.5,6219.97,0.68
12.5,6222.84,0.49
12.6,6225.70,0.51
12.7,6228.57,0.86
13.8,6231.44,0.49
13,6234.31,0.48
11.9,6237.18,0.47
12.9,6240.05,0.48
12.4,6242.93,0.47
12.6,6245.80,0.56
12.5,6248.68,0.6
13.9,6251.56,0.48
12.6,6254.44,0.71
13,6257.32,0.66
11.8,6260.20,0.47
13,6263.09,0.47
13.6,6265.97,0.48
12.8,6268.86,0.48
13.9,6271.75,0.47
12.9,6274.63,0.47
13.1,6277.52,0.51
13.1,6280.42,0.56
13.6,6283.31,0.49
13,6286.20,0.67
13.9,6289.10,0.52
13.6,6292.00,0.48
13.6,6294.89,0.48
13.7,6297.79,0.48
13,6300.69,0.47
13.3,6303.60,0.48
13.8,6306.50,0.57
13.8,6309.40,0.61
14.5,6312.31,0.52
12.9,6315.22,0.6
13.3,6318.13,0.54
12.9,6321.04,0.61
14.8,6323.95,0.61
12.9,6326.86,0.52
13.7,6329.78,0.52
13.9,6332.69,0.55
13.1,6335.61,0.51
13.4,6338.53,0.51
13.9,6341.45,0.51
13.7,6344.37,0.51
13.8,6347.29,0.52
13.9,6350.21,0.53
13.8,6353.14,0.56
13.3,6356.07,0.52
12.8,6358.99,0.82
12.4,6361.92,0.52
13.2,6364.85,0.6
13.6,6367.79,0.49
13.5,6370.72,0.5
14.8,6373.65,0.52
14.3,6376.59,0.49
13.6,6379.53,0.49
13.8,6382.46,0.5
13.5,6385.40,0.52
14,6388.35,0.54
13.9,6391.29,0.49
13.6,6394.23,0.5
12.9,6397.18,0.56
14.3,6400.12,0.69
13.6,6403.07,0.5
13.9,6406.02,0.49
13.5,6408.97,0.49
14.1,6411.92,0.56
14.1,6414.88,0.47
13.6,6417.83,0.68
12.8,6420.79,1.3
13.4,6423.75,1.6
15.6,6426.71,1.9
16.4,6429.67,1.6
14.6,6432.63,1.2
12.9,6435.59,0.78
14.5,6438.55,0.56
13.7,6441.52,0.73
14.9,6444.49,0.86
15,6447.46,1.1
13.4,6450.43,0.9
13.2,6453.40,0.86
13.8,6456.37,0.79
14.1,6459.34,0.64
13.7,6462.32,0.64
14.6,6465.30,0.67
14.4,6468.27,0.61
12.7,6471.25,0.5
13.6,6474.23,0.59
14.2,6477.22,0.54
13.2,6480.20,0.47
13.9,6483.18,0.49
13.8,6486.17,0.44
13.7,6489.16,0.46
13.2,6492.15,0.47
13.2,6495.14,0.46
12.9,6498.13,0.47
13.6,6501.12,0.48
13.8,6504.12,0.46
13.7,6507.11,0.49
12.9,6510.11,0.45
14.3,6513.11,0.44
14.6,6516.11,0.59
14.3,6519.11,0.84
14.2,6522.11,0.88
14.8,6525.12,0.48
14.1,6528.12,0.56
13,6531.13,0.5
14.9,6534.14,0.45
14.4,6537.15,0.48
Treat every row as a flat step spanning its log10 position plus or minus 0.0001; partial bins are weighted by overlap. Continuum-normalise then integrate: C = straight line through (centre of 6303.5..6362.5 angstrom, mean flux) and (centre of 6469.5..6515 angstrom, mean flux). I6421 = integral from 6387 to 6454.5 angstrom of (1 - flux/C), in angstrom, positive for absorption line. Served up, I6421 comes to -2.3 angstrom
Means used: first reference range 13.5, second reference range 13.5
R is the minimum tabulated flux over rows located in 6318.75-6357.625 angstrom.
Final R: 12.9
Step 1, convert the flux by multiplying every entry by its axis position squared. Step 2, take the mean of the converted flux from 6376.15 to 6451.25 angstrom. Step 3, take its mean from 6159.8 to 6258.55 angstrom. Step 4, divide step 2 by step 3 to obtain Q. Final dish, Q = 1.1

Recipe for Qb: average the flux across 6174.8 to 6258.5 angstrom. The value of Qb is 13.1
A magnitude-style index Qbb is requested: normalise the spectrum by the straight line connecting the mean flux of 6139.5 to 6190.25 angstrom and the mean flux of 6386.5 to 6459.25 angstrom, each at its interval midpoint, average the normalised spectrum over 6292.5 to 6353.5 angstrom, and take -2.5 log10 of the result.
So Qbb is 0.02 mag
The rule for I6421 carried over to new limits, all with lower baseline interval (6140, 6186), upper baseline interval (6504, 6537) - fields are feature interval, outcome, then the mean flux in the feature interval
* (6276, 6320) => 0.9 angstrom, 13.5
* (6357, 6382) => 0.6 angstrom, 13.5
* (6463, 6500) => 1.1 angstrom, 13.6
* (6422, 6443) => -0.7 angstrom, 14.4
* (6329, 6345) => 0.2 angstrom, 13.6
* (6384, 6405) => 0.3 angstrom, 13.7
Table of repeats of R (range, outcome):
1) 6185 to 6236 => 12.5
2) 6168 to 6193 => 12.6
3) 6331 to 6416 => 12.4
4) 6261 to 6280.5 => 12.8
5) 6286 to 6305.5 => 13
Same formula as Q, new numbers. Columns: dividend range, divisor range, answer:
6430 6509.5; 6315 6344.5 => 1.07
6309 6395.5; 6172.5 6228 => 1.07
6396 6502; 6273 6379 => 1.07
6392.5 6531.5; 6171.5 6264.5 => 1.15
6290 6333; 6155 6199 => 1.06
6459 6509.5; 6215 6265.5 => 1.15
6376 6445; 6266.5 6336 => 1.07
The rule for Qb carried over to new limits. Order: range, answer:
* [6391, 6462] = 14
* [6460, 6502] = 13.6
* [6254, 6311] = 13.3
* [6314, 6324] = 13.3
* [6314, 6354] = 13.6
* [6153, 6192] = 13.3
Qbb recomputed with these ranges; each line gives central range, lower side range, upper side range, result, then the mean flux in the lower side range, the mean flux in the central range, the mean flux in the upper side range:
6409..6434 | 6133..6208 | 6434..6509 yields -0.043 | 13.6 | 14.3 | 13.7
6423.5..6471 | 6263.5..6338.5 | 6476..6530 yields -0.042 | 13.5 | 14.2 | 13.8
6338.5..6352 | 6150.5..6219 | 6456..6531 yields -0.014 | 13.4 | 13.8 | 13.8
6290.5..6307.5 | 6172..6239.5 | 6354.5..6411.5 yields -0.005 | 13.2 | 13.5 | 13.6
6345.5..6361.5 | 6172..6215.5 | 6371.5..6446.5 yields 0.033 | 13.5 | 13.5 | 14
